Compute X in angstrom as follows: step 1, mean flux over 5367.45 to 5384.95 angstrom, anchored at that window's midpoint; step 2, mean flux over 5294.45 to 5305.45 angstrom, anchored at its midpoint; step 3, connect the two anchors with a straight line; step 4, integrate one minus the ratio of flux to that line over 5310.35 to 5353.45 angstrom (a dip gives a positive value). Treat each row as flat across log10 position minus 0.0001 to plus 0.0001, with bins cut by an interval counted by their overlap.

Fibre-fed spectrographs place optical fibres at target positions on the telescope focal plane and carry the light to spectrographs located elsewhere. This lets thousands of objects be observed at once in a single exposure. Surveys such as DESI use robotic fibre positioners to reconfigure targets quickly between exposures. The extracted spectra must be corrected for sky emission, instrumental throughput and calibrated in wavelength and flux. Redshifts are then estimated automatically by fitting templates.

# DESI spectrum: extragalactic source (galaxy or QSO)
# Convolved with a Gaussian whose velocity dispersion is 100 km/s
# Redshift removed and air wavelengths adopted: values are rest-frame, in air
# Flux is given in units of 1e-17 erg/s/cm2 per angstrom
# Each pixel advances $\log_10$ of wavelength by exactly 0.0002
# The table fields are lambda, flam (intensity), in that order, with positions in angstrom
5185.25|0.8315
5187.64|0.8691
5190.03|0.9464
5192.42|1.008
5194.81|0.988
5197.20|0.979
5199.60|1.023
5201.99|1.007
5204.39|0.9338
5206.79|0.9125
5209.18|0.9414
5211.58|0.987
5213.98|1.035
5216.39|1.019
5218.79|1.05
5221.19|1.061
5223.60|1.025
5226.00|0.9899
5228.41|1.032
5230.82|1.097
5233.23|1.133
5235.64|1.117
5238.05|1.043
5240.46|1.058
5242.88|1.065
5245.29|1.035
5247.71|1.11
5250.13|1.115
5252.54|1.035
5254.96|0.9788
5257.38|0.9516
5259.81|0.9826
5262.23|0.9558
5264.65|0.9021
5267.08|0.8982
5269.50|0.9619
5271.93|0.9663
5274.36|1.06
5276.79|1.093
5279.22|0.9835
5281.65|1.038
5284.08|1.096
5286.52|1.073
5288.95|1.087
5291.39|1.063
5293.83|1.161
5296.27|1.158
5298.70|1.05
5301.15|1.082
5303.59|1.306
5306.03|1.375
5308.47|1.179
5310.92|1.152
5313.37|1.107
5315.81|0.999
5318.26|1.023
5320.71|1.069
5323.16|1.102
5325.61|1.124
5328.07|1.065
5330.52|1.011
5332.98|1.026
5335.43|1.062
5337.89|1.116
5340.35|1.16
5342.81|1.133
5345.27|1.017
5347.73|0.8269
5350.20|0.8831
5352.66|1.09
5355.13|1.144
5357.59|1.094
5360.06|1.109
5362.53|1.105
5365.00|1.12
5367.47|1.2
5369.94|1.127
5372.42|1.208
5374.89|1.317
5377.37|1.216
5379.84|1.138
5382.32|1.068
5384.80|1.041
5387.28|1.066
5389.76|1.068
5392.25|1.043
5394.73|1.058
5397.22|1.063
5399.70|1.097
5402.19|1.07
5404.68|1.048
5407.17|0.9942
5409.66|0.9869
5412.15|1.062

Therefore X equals 4.2 angstrom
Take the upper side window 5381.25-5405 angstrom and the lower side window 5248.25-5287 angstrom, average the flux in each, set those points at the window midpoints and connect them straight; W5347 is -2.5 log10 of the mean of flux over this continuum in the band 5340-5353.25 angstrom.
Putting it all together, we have 0.04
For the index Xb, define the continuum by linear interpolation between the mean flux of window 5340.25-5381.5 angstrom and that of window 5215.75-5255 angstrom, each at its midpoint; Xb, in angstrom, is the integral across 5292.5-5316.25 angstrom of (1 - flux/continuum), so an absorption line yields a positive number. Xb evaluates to -1.6 angstrom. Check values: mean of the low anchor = 1.06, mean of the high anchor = 1.11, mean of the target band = 1.16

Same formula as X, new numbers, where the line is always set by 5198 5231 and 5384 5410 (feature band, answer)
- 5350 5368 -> -1.0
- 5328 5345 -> -0.7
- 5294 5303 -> -0.8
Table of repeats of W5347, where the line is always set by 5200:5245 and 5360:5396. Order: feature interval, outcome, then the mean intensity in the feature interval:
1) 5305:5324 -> -0.04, 1.12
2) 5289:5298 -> -0.04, 1.12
